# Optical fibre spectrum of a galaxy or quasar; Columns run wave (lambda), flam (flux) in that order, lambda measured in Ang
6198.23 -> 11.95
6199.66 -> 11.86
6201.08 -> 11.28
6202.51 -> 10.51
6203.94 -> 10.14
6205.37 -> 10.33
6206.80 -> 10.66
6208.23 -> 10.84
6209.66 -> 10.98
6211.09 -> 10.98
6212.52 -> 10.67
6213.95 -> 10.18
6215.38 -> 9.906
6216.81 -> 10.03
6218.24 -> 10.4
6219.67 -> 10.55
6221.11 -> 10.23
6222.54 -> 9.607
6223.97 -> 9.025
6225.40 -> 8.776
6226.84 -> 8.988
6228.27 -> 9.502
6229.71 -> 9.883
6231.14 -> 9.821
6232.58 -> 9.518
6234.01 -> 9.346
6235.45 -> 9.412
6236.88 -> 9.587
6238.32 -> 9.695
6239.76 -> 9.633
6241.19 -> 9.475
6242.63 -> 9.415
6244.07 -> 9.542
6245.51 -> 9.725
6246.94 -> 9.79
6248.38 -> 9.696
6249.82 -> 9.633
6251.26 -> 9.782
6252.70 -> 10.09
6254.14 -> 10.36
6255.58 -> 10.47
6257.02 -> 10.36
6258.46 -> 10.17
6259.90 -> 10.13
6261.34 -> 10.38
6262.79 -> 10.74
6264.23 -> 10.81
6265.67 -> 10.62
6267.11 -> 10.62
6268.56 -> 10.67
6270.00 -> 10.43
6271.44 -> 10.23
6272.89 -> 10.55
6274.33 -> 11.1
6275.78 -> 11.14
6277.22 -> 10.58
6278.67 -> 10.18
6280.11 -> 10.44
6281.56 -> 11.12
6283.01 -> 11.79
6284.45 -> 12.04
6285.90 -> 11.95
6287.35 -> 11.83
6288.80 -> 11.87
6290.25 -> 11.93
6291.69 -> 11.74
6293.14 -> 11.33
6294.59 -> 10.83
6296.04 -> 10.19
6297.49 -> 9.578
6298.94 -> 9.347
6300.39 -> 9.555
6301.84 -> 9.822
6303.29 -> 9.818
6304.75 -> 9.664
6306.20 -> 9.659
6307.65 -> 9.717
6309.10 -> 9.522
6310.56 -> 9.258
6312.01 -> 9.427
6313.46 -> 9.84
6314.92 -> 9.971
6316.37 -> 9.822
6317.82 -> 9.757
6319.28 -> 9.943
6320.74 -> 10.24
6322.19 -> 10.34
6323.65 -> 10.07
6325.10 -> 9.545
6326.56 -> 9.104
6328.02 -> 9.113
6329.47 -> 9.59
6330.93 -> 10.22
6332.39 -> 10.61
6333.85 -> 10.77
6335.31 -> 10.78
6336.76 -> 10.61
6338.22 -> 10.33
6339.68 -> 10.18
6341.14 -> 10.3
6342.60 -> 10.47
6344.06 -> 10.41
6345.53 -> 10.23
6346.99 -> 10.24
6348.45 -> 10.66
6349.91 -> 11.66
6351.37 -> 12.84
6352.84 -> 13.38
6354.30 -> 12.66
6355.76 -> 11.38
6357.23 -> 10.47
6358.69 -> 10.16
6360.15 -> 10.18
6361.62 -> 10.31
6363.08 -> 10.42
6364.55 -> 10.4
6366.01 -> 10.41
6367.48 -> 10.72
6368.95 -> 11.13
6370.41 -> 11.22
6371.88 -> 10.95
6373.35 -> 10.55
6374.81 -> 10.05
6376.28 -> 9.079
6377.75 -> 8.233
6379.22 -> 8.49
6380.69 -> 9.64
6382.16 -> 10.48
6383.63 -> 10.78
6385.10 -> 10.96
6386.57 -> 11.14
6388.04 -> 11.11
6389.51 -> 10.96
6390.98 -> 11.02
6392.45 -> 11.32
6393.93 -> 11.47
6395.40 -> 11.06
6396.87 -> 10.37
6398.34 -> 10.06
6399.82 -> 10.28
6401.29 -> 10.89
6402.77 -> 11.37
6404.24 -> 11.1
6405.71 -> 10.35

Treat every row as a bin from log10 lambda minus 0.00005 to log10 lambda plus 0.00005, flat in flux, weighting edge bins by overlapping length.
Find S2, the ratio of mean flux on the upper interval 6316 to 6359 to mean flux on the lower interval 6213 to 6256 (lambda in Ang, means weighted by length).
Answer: 1.1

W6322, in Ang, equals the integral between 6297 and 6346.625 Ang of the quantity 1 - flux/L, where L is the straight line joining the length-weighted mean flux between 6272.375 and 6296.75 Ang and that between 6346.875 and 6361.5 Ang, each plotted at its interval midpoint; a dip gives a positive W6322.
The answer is 5.99 Ang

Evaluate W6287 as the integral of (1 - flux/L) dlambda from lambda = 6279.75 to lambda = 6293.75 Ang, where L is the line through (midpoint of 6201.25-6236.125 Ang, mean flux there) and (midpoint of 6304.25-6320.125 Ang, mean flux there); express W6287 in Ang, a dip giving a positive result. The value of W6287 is -2.6 Ang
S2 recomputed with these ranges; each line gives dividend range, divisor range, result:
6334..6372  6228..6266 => 1.10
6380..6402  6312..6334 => 1.09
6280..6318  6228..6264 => 1.06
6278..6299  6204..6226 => 1.09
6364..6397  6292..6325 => 1.06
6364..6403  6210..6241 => 1.07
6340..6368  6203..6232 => 1.08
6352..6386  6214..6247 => 1.09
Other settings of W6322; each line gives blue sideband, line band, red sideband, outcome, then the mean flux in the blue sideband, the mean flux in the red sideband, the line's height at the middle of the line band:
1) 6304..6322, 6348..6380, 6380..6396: -0.5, 9.75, 10.9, 10.5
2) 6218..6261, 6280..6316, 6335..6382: -1.2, 9.75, 10.6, 10.2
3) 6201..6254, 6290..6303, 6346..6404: -0.1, 9.92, 10.7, 10.3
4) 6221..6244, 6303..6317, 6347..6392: 0.7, 9.48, 10.7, 10.2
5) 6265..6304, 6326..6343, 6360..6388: 0.5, 10.8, 10.3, 10.5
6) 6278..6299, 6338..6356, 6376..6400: -0.8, 11.1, 10.4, 10.7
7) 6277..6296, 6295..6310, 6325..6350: 1.8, 11.3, 10.2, 11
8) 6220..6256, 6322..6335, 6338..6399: 0.5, 9.64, 10.7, 10.4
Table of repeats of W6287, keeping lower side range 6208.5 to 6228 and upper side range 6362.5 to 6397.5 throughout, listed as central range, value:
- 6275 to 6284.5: -0.71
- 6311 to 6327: 0.77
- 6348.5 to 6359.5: -1.36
